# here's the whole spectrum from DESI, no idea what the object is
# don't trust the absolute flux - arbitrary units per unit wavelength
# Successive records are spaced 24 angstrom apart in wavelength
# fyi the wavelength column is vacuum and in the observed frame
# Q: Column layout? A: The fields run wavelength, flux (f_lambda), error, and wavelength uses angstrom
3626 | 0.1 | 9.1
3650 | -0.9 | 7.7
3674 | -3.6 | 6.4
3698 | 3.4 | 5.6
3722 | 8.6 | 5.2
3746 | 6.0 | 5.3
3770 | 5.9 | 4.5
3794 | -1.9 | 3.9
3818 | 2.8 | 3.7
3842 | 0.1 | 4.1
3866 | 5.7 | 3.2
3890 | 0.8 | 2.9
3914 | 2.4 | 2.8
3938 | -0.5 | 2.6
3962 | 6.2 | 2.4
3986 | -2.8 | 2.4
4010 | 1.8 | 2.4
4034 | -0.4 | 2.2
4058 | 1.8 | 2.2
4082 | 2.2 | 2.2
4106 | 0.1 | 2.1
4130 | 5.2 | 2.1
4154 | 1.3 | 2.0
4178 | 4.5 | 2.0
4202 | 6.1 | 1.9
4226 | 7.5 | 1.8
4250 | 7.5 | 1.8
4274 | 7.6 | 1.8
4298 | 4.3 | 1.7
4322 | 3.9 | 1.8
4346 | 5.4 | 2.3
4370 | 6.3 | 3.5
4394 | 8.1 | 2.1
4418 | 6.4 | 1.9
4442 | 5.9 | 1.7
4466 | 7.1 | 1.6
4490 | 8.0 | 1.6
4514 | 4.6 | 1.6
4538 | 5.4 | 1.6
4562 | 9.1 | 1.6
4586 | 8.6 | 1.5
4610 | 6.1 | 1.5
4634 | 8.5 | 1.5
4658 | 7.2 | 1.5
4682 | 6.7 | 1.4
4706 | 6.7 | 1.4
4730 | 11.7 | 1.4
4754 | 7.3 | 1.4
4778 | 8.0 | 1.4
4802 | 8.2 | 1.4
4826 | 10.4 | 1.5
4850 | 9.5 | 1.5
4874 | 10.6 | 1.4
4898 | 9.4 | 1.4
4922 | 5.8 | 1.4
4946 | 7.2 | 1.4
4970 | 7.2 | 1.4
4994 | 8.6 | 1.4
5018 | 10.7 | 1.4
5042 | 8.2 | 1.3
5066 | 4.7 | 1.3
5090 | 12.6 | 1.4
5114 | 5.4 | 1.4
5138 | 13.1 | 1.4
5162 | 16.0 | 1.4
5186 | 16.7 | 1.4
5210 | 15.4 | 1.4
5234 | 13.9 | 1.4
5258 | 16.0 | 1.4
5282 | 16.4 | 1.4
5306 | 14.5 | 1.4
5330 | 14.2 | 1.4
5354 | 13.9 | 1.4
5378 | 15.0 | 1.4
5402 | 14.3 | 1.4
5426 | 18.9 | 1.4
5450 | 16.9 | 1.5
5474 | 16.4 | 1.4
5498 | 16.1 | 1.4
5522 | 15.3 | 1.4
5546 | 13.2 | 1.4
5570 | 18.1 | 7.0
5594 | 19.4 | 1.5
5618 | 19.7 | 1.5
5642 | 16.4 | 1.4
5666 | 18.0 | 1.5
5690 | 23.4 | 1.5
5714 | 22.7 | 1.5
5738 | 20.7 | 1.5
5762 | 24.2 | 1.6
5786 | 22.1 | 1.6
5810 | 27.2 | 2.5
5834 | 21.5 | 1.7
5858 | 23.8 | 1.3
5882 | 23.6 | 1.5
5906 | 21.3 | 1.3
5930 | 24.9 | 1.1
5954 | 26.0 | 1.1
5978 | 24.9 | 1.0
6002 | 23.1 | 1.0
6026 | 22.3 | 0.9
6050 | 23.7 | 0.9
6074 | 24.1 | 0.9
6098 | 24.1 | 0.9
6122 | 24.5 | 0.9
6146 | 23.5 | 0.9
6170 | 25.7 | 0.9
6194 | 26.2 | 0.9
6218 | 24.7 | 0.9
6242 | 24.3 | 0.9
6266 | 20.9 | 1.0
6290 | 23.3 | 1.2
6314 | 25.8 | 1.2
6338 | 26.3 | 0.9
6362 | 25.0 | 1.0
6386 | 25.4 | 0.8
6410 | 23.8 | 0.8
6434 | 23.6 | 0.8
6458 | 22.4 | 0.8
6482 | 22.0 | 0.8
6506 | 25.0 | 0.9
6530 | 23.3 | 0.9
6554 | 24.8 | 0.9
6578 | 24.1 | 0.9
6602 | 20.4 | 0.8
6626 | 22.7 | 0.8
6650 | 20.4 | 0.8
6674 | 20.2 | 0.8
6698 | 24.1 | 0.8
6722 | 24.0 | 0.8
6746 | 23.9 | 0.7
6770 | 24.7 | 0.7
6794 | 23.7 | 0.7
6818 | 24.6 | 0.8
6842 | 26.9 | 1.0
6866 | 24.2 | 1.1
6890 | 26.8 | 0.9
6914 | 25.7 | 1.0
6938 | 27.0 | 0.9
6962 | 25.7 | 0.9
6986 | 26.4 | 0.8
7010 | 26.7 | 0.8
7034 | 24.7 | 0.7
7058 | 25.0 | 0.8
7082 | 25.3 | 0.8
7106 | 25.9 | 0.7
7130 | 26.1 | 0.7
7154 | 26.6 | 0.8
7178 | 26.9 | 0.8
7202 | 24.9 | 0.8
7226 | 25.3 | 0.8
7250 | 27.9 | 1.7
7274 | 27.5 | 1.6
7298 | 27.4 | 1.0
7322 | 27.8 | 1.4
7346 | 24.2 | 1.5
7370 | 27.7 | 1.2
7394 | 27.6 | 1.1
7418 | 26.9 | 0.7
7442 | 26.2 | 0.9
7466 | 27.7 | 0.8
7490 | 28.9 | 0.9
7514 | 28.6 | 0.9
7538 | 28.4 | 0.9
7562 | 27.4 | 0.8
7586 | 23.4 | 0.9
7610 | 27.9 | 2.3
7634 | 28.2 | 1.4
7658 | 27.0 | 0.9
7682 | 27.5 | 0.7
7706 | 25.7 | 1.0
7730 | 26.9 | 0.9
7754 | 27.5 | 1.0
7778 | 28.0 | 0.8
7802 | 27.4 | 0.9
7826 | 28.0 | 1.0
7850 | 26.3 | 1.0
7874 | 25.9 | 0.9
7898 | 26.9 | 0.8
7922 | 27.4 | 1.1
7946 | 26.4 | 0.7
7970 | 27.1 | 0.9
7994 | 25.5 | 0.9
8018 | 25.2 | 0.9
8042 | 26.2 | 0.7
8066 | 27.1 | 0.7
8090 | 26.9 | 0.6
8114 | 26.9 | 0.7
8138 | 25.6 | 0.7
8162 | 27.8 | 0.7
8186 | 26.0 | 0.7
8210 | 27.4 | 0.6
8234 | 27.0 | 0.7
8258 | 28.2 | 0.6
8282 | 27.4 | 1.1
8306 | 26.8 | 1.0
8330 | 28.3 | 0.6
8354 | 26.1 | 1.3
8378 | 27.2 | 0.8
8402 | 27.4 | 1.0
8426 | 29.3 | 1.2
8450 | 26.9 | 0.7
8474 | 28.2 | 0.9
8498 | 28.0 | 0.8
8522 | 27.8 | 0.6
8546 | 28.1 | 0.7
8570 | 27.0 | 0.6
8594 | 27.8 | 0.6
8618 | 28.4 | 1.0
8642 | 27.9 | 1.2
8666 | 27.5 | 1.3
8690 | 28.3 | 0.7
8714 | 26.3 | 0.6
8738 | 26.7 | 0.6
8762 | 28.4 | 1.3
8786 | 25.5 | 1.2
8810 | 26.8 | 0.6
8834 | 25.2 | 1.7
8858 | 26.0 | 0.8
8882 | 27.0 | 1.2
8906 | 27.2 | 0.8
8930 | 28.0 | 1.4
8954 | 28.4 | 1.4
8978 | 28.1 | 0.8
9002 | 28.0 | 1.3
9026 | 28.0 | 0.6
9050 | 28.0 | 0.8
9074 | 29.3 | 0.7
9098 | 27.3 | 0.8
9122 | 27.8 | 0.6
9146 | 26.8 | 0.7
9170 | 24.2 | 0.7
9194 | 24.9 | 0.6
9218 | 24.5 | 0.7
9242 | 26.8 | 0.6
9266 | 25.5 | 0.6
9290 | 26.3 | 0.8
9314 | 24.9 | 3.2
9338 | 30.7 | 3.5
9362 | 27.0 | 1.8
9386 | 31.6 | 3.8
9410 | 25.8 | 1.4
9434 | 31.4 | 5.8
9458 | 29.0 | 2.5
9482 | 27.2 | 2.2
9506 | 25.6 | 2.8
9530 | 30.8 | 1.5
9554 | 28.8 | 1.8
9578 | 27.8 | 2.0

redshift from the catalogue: 0.287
